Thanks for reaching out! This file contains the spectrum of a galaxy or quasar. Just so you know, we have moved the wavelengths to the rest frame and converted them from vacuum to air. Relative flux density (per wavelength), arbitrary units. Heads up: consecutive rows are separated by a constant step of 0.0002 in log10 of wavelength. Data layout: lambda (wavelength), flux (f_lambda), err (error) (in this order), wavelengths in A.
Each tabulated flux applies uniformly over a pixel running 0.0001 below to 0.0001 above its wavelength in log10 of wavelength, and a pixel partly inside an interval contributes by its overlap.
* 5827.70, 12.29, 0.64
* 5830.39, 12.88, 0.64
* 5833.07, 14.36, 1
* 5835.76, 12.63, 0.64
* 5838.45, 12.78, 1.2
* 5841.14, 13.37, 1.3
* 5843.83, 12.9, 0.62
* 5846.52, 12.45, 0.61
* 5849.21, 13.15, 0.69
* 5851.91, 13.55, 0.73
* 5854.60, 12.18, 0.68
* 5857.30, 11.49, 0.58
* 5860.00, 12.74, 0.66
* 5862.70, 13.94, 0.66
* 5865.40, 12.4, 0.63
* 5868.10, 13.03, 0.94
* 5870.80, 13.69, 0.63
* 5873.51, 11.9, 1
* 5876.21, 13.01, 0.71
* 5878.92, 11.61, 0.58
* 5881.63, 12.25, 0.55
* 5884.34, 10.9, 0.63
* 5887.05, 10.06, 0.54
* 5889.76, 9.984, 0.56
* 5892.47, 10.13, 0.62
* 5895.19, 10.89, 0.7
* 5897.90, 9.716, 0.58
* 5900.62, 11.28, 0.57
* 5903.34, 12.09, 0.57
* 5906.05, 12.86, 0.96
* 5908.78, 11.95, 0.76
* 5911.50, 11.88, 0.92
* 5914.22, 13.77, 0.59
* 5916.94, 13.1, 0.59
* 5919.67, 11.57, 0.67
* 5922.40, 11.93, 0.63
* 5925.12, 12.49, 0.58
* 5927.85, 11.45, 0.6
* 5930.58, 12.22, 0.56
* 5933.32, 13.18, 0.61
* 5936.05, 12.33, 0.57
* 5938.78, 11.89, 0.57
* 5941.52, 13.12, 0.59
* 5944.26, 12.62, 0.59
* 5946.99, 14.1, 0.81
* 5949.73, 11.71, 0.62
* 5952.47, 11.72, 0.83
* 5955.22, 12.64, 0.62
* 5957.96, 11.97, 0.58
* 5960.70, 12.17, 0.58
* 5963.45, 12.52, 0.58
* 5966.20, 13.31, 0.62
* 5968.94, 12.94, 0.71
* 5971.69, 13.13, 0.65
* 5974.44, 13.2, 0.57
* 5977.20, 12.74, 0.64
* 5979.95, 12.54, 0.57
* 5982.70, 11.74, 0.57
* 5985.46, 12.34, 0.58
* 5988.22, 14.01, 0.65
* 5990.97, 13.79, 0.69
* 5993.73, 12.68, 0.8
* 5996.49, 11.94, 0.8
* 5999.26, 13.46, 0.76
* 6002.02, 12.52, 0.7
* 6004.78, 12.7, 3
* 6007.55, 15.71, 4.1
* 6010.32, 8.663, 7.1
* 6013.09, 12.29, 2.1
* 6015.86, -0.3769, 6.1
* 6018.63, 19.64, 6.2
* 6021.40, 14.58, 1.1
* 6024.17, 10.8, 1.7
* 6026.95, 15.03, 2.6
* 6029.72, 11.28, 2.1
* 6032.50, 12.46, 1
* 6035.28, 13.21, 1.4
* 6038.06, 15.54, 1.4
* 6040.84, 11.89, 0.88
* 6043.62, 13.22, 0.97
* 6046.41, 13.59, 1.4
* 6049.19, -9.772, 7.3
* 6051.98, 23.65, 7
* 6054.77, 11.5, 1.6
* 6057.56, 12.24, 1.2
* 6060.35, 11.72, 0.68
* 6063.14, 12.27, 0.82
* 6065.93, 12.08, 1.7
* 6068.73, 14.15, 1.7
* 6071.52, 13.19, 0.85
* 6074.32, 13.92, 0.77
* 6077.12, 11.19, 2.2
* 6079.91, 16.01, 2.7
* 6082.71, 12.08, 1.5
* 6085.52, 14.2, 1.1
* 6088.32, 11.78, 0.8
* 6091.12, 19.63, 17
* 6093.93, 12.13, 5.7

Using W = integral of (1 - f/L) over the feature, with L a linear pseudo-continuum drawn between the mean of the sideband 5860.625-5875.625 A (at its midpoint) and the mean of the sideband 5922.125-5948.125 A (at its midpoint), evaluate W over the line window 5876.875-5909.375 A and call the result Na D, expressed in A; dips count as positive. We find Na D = 4.2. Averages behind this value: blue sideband 13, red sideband 12.5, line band 11.2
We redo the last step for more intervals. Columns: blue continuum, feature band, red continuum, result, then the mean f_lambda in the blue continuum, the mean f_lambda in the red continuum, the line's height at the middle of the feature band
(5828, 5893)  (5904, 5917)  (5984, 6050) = -0.41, 12.4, 11.9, 12.3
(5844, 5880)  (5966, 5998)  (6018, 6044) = 1.21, 12.7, 13.6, 13.4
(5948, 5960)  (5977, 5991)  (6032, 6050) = -1.50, 12.1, 10.5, 11.5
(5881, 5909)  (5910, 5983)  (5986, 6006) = -3.07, 11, 13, 12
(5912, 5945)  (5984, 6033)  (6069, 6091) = 2.45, 12.5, 13.6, 13.1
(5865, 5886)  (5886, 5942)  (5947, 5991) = 2.99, 12.3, 12.7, 12.5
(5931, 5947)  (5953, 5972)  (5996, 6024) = -0.14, 12.7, 12.1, 12.5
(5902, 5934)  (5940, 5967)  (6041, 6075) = -0.80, 12.4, 11.8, 12.2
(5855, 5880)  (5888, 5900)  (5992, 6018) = 2.08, 12.6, 11.3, 12.4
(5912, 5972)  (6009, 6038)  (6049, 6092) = 2.05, 12.5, 13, 12.8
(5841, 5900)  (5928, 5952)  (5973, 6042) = -0.48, 12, 12.6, 12.3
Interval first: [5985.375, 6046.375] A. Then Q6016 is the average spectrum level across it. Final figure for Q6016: 12.6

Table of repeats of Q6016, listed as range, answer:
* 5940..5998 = 12.7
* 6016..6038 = 13.2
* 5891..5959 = 12.1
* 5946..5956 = 12.5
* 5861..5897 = 11.8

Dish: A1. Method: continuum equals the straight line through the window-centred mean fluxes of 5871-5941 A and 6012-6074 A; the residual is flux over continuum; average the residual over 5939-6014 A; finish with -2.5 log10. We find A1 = -0.064 mag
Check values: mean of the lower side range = 11.8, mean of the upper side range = 12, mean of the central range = 12.7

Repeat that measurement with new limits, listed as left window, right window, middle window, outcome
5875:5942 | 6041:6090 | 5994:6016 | 0.043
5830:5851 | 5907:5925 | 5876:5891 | 0.138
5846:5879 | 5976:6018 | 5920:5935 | 0.012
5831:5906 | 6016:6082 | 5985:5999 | -0.054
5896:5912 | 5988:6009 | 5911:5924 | -0.059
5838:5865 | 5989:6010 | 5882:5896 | 0.223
